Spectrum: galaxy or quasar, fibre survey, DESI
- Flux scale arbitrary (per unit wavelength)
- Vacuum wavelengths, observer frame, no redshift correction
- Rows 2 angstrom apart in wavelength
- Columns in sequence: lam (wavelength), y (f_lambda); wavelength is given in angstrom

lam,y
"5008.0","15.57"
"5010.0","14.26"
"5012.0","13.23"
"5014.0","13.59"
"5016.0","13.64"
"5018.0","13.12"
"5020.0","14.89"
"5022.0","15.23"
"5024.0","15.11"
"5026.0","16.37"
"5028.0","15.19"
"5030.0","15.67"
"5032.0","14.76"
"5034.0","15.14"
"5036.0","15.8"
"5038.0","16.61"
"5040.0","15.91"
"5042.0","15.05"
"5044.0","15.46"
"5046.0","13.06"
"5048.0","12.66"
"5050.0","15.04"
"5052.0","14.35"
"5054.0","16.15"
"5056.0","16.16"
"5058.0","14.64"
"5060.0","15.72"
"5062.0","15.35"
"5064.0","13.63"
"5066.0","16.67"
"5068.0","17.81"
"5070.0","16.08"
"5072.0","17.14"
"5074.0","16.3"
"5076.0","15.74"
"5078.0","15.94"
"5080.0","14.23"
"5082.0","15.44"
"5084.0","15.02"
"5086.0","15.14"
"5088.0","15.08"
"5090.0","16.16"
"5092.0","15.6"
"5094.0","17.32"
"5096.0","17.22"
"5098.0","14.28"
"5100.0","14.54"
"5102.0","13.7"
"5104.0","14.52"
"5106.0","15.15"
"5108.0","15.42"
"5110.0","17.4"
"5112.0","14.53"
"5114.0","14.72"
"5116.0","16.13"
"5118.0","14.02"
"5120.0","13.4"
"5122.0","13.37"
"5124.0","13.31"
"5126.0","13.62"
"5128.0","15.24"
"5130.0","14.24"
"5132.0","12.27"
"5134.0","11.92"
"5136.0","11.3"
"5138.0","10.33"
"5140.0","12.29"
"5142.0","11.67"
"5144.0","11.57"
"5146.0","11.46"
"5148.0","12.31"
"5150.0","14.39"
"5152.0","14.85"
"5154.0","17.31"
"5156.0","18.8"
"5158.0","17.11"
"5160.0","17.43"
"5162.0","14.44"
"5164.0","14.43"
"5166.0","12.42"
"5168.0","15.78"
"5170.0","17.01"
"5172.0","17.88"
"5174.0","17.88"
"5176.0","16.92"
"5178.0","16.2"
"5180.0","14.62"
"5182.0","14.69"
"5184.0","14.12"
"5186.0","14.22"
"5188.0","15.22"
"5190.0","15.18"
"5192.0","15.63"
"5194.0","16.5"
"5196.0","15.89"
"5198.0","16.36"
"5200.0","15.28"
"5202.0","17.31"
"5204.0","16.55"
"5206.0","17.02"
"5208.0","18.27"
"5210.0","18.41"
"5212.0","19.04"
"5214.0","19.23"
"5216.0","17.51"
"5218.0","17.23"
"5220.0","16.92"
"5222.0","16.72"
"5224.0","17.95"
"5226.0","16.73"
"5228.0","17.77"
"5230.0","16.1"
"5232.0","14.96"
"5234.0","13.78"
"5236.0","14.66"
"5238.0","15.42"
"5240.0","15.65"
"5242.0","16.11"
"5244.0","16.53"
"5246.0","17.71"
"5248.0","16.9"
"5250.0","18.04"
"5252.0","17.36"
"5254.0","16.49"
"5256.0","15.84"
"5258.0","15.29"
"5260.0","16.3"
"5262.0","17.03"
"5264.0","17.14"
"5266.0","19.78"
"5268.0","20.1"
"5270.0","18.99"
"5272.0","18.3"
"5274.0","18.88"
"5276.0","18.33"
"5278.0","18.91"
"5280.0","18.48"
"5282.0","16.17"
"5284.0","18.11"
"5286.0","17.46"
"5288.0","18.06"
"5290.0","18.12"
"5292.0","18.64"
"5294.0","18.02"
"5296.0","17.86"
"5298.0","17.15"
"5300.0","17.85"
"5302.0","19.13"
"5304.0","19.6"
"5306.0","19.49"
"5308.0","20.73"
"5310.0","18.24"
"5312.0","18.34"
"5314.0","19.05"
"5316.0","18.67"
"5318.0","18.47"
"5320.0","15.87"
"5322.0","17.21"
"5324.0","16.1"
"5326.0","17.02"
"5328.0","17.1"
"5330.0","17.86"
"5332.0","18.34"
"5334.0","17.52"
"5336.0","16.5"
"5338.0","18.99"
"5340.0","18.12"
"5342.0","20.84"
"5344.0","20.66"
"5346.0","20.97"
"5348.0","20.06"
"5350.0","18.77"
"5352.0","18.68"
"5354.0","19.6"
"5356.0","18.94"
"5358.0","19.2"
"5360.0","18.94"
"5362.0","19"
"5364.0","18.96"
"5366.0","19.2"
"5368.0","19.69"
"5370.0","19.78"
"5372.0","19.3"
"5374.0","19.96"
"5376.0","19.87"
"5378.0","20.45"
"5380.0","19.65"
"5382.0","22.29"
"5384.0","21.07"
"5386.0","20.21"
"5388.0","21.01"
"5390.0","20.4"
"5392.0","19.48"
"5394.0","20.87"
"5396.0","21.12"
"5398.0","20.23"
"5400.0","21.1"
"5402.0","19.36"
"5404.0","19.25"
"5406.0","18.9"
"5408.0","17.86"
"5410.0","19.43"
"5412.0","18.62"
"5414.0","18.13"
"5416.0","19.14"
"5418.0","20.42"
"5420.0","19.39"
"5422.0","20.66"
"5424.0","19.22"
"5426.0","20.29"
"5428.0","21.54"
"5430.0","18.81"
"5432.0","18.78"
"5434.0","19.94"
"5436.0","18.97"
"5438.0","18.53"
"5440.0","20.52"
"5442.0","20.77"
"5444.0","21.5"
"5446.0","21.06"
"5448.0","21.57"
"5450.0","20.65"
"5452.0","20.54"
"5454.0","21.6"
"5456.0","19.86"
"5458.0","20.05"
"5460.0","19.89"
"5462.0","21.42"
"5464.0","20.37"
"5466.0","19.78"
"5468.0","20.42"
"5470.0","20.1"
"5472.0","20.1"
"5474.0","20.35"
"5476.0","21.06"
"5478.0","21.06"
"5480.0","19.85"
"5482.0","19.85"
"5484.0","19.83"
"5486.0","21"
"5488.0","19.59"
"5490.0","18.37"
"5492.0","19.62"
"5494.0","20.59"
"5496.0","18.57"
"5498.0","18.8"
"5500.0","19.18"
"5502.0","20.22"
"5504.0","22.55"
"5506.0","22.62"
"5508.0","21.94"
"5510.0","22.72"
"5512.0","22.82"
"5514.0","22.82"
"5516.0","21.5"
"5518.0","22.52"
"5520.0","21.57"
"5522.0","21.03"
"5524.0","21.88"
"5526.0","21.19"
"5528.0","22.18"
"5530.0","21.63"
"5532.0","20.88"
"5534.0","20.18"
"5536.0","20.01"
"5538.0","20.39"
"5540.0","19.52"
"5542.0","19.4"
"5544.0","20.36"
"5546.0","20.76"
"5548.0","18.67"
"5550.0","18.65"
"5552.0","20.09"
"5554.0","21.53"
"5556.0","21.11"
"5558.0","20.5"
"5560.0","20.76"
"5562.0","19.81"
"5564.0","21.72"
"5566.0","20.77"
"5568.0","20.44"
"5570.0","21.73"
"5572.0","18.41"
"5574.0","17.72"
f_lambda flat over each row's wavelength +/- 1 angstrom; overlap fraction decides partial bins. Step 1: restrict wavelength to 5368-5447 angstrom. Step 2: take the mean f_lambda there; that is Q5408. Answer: 19.9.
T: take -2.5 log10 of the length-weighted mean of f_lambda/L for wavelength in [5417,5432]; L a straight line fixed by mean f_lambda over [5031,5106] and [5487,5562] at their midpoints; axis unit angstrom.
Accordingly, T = -0.023 mag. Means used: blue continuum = 15.4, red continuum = 20.7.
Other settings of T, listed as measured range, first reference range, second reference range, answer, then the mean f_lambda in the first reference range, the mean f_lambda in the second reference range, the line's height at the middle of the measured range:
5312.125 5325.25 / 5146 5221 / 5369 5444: 0.049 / 16.2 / 19.9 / 18.4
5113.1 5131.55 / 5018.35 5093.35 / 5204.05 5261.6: 0.127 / 15.4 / 16.8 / 15.9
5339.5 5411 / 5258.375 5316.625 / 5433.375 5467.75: -0.020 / 18.3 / 20.4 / 19.5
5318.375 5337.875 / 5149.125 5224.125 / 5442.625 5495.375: 0.073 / 16.4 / 20.4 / 18.4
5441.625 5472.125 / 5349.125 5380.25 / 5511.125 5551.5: -0.022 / 19.4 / 20.9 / 20.2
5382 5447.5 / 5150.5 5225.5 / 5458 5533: -0.016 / 16.4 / 20.8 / 19.7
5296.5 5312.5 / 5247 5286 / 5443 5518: -0.034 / 17.7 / 20.7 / 18.2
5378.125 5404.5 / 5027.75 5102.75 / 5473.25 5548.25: -0.064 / 15.4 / 20.7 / 19.3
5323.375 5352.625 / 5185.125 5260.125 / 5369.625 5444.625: 0.007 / 16.5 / 19.9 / 18.6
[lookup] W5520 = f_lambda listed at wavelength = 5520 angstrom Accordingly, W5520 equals 21.57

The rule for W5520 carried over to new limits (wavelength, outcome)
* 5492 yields 19.62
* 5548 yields 18.67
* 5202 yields 17.31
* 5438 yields 18.53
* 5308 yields 20.73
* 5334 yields 17.52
